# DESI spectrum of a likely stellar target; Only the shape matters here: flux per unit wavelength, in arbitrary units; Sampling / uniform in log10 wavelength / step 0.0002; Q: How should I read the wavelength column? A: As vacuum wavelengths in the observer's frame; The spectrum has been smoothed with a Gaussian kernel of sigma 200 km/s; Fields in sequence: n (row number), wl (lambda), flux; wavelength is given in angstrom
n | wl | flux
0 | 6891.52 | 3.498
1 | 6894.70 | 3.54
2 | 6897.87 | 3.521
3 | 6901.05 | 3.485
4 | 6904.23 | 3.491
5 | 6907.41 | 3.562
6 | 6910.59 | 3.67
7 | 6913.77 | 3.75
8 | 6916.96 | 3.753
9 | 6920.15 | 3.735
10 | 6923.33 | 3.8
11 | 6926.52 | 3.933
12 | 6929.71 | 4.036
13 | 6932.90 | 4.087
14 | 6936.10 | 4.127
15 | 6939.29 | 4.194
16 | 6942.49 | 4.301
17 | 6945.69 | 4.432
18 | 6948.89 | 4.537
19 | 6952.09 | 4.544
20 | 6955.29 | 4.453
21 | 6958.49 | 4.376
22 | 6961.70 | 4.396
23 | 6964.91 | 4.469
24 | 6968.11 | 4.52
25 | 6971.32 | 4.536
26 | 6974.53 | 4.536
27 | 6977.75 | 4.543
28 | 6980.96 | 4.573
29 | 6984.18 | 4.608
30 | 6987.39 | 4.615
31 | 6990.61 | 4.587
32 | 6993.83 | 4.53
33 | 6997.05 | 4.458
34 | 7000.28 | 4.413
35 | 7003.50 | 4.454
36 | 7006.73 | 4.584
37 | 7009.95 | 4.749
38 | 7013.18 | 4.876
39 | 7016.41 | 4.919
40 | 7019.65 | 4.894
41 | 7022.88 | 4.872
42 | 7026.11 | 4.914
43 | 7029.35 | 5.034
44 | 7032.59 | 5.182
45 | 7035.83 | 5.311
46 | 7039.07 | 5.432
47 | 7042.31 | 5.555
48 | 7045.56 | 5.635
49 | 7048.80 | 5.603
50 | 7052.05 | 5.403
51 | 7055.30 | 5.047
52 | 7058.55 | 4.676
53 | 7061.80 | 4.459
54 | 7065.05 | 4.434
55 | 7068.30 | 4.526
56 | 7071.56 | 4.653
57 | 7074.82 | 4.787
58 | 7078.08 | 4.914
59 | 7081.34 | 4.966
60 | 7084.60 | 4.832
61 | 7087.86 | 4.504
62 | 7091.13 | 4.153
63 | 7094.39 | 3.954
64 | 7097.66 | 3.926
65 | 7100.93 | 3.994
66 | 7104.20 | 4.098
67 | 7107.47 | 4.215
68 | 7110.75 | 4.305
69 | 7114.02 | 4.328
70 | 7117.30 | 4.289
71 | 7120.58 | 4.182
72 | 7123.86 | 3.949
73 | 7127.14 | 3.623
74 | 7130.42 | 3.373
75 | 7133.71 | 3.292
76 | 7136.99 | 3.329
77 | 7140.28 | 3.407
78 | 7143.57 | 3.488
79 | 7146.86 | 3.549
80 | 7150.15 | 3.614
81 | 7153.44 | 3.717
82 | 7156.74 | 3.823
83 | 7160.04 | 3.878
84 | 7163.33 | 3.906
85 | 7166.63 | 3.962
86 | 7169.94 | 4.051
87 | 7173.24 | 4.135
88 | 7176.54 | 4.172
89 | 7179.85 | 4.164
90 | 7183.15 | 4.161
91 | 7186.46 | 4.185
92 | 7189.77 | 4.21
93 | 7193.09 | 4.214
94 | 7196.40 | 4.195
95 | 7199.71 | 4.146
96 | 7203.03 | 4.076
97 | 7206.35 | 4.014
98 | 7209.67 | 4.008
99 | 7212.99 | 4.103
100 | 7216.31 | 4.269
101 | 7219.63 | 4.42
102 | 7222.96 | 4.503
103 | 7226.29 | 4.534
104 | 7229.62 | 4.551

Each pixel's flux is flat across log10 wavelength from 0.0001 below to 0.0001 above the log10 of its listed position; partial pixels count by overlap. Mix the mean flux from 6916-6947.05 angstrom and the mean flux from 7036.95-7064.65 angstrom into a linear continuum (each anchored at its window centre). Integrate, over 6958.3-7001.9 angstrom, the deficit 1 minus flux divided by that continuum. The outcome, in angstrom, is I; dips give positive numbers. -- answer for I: -0.1 angstrom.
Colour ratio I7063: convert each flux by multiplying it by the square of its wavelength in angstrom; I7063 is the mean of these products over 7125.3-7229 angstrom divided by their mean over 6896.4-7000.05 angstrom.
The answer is 1.01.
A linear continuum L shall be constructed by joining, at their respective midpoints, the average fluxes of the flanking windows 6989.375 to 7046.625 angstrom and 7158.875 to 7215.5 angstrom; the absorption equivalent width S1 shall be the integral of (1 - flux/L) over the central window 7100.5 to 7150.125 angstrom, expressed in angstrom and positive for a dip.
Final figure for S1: 6.6 angstrom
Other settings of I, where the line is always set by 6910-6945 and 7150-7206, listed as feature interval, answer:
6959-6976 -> -2.2 angstrom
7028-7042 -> -4.5 angstrom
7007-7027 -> -4.3 angstrom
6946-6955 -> -1.2 angstrom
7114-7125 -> -0.4 angstrom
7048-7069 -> -4.5 angstrom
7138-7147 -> 1.3 angstrom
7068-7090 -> -4.0 angstrom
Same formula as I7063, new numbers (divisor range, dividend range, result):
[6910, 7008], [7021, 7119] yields 1.13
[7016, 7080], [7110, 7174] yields 0.78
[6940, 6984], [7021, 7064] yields 1.18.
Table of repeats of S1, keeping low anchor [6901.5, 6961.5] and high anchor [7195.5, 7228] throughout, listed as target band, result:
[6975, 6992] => -2.11 angstrom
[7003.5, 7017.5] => -2.21 angstrom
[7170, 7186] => 0.21 angstrom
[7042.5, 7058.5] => -4.81 angstrom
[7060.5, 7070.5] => -0.85 angstrom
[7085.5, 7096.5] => -0.23 angstrom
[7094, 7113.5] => 0.24 angstrom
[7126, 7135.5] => 1.72 angstrom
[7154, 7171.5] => 1.19 angstrom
